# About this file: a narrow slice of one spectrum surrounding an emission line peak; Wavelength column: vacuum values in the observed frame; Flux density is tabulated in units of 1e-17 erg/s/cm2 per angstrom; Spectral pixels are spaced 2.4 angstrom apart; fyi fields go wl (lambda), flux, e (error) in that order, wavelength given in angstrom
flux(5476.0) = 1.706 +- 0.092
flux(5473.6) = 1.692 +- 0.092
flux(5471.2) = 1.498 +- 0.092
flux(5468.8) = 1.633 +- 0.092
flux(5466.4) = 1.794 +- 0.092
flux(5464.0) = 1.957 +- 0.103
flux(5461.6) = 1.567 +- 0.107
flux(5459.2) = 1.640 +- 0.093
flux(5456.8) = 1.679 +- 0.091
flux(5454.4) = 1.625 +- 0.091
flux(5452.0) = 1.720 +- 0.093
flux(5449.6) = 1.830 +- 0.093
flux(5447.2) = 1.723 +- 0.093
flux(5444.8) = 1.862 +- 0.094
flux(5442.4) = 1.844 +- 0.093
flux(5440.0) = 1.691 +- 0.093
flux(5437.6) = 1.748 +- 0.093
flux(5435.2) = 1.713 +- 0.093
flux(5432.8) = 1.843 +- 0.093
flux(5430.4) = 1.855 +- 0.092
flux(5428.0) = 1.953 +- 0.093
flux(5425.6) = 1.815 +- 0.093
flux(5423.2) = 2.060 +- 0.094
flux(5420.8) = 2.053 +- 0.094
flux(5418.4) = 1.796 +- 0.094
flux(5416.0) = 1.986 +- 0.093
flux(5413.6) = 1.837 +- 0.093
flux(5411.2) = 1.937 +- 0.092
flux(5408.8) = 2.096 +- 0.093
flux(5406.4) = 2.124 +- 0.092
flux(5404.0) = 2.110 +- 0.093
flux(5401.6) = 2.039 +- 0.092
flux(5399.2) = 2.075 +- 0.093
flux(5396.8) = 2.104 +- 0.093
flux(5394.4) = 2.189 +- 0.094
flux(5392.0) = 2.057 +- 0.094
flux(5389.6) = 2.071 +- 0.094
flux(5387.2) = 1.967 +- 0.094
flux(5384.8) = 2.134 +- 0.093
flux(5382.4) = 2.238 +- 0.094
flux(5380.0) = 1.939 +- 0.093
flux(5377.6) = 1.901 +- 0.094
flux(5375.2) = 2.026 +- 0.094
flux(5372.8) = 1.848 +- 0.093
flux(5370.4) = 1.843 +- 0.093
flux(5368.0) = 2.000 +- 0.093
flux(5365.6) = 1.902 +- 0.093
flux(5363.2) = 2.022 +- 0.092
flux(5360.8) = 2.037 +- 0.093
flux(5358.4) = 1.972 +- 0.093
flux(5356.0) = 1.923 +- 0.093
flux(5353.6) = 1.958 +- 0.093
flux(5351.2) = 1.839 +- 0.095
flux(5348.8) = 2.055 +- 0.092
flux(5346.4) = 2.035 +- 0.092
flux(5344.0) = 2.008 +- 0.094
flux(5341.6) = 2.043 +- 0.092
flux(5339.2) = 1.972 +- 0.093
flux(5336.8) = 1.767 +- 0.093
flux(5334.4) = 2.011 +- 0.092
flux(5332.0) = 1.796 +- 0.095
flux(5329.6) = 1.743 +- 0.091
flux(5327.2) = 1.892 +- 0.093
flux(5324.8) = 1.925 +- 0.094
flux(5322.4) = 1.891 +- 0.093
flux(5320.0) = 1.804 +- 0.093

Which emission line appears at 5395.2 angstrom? C III] 1909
